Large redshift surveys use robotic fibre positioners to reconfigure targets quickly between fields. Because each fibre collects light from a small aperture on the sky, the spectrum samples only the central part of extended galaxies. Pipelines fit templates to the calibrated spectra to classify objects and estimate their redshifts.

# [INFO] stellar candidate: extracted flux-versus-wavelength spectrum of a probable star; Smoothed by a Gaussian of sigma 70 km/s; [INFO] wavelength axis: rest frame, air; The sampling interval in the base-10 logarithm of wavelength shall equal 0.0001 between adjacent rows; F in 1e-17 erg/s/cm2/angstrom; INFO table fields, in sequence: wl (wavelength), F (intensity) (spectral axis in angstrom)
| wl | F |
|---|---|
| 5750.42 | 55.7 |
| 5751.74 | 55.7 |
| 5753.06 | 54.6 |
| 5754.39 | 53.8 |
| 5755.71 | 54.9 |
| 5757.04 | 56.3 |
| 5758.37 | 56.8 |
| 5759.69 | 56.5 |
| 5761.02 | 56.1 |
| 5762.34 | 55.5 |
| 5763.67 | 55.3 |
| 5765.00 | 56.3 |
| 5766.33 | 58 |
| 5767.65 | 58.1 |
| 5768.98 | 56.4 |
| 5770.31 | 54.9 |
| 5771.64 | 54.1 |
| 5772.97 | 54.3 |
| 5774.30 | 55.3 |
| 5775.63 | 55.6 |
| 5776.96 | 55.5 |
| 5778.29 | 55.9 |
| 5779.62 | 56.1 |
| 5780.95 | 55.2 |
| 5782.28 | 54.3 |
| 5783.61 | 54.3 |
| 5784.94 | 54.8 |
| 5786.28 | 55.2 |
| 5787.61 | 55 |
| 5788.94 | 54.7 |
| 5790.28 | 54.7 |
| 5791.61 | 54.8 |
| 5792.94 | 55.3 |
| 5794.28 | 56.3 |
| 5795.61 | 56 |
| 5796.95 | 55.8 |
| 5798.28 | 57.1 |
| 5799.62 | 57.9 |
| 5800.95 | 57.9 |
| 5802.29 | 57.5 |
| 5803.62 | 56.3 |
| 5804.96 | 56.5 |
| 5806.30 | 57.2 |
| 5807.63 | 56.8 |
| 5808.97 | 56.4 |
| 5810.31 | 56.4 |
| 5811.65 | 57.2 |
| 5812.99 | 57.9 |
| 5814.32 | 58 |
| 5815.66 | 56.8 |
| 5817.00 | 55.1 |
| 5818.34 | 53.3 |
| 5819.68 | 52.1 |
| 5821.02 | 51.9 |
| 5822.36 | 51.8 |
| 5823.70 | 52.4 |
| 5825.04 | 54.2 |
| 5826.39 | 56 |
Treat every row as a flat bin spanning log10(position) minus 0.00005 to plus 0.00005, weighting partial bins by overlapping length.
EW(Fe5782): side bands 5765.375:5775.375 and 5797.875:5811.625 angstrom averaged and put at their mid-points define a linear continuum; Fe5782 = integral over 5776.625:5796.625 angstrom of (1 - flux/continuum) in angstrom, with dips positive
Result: 0.4 angstrom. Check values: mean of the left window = 55.9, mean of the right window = 57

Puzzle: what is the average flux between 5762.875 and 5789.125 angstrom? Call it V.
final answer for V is 55.5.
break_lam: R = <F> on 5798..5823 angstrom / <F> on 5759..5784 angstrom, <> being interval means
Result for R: 1.01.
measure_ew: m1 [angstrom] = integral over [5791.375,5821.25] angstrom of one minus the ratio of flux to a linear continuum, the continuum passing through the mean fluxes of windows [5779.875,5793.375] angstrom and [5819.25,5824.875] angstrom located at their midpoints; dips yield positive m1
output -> -1.5 angstrom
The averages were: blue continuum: 54.9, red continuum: 52.3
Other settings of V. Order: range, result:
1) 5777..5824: 55.6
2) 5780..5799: 55.3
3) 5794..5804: 56.9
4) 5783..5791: 54.8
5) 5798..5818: 56.9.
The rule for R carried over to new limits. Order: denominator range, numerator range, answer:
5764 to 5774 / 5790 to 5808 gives 1.01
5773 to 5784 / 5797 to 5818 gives 1.03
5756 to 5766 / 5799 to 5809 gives 1.02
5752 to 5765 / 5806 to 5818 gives 1.02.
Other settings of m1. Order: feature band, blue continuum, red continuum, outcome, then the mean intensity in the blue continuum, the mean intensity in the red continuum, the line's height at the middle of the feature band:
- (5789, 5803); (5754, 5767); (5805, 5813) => 0.1 angstrom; 56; 56.8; 56.6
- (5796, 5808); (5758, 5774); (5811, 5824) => -0.4 angstrom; 56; 54.7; 55.1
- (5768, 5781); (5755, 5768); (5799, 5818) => 0.3 angstrom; 56.4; 56.9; 56.5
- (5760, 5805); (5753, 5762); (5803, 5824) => -0.2 angstrom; 55.6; 55.4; 55.5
